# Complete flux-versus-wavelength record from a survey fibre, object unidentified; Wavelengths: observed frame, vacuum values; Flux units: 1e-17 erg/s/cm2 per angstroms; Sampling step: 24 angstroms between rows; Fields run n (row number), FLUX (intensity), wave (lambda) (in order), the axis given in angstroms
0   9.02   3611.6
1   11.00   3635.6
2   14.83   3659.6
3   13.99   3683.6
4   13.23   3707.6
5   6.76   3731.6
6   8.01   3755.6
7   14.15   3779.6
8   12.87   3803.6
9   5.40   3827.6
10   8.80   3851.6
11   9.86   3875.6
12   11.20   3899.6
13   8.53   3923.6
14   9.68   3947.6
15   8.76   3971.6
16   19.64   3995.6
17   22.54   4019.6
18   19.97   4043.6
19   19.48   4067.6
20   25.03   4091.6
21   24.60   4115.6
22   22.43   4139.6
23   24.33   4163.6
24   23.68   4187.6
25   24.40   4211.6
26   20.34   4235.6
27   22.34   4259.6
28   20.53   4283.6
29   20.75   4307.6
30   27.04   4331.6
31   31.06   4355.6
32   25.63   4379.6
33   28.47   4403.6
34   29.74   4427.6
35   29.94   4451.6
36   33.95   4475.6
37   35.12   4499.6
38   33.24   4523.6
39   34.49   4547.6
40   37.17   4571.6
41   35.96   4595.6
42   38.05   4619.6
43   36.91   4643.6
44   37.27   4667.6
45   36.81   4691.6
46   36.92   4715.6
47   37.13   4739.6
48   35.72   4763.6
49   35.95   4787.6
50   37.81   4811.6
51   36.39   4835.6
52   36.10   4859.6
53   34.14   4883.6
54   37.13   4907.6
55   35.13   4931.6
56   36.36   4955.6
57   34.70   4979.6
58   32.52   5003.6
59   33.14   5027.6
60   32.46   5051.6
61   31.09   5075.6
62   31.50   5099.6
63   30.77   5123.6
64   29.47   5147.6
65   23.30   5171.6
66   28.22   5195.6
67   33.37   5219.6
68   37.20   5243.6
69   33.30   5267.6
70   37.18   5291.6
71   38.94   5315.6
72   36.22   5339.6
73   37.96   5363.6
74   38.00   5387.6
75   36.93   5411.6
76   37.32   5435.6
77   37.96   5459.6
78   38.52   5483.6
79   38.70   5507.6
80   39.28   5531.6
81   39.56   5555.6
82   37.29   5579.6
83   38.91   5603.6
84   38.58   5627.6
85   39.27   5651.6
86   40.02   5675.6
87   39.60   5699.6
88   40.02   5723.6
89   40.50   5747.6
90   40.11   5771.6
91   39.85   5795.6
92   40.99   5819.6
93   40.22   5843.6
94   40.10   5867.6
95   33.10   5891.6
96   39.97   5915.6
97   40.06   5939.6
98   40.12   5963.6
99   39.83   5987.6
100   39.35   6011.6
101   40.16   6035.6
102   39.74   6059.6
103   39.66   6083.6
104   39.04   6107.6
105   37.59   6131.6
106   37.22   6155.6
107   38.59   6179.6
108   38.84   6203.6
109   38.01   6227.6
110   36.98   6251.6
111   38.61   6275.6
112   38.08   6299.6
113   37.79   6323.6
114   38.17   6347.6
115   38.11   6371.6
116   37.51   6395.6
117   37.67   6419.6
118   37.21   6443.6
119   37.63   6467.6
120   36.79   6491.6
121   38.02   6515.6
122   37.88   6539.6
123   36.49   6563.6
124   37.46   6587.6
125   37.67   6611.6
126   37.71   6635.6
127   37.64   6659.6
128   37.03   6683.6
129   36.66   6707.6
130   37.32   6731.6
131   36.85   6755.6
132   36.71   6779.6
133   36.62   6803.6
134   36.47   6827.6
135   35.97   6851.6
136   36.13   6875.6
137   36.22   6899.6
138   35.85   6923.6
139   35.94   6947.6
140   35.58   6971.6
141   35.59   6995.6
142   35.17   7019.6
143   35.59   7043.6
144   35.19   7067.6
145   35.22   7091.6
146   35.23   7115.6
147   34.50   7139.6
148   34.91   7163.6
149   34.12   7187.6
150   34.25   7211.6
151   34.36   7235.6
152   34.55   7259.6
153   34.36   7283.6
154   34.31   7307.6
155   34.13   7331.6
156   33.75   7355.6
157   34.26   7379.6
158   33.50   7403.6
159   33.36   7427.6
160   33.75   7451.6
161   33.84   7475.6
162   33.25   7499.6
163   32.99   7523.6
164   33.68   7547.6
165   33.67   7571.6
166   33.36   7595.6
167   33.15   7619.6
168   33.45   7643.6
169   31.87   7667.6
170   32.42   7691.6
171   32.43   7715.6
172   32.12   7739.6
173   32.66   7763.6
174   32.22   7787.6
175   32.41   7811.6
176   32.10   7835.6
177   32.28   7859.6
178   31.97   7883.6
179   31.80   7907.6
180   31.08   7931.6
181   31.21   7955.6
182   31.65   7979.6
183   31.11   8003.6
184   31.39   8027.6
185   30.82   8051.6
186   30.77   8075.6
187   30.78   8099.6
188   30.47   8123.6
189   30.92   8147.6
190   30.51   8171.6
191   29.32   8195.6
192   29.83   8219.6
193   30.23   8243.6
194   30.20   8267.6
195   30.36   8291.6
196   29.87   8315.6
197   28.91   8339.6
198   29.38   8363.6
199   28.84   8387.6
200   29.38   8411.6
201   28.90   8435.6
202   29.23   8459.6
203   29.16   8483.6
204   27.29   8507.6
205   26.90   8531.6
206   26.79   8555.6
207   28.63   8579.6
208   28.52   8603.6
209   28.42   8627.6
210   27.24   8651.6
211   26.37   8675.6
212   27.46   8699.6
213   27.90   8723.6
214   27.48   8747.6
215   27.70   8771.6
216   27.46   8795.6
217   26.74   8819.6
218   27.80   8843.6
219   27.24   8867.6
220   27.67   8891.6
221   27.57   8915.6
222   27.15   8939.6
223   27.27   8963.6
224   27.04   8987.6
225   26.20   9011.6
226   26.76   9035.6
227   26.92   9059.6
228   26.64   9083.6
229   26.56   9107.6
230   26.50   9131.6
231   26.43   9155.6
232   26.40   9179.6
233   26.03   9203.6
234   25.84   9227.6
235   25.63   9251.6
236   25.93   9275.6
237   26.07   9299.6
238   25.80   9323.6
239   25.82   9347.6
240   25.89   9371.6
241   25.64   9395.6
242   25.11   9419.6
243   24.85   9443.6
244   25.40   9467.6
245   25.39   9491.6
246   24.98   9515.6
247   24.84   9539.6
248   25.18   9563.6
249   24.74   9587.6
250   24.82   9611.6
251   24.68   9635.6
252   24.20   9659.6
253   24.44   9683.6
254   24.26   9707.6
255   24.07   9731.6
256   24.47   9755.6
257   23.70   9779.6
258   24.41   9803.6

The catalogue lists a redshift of 0.00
